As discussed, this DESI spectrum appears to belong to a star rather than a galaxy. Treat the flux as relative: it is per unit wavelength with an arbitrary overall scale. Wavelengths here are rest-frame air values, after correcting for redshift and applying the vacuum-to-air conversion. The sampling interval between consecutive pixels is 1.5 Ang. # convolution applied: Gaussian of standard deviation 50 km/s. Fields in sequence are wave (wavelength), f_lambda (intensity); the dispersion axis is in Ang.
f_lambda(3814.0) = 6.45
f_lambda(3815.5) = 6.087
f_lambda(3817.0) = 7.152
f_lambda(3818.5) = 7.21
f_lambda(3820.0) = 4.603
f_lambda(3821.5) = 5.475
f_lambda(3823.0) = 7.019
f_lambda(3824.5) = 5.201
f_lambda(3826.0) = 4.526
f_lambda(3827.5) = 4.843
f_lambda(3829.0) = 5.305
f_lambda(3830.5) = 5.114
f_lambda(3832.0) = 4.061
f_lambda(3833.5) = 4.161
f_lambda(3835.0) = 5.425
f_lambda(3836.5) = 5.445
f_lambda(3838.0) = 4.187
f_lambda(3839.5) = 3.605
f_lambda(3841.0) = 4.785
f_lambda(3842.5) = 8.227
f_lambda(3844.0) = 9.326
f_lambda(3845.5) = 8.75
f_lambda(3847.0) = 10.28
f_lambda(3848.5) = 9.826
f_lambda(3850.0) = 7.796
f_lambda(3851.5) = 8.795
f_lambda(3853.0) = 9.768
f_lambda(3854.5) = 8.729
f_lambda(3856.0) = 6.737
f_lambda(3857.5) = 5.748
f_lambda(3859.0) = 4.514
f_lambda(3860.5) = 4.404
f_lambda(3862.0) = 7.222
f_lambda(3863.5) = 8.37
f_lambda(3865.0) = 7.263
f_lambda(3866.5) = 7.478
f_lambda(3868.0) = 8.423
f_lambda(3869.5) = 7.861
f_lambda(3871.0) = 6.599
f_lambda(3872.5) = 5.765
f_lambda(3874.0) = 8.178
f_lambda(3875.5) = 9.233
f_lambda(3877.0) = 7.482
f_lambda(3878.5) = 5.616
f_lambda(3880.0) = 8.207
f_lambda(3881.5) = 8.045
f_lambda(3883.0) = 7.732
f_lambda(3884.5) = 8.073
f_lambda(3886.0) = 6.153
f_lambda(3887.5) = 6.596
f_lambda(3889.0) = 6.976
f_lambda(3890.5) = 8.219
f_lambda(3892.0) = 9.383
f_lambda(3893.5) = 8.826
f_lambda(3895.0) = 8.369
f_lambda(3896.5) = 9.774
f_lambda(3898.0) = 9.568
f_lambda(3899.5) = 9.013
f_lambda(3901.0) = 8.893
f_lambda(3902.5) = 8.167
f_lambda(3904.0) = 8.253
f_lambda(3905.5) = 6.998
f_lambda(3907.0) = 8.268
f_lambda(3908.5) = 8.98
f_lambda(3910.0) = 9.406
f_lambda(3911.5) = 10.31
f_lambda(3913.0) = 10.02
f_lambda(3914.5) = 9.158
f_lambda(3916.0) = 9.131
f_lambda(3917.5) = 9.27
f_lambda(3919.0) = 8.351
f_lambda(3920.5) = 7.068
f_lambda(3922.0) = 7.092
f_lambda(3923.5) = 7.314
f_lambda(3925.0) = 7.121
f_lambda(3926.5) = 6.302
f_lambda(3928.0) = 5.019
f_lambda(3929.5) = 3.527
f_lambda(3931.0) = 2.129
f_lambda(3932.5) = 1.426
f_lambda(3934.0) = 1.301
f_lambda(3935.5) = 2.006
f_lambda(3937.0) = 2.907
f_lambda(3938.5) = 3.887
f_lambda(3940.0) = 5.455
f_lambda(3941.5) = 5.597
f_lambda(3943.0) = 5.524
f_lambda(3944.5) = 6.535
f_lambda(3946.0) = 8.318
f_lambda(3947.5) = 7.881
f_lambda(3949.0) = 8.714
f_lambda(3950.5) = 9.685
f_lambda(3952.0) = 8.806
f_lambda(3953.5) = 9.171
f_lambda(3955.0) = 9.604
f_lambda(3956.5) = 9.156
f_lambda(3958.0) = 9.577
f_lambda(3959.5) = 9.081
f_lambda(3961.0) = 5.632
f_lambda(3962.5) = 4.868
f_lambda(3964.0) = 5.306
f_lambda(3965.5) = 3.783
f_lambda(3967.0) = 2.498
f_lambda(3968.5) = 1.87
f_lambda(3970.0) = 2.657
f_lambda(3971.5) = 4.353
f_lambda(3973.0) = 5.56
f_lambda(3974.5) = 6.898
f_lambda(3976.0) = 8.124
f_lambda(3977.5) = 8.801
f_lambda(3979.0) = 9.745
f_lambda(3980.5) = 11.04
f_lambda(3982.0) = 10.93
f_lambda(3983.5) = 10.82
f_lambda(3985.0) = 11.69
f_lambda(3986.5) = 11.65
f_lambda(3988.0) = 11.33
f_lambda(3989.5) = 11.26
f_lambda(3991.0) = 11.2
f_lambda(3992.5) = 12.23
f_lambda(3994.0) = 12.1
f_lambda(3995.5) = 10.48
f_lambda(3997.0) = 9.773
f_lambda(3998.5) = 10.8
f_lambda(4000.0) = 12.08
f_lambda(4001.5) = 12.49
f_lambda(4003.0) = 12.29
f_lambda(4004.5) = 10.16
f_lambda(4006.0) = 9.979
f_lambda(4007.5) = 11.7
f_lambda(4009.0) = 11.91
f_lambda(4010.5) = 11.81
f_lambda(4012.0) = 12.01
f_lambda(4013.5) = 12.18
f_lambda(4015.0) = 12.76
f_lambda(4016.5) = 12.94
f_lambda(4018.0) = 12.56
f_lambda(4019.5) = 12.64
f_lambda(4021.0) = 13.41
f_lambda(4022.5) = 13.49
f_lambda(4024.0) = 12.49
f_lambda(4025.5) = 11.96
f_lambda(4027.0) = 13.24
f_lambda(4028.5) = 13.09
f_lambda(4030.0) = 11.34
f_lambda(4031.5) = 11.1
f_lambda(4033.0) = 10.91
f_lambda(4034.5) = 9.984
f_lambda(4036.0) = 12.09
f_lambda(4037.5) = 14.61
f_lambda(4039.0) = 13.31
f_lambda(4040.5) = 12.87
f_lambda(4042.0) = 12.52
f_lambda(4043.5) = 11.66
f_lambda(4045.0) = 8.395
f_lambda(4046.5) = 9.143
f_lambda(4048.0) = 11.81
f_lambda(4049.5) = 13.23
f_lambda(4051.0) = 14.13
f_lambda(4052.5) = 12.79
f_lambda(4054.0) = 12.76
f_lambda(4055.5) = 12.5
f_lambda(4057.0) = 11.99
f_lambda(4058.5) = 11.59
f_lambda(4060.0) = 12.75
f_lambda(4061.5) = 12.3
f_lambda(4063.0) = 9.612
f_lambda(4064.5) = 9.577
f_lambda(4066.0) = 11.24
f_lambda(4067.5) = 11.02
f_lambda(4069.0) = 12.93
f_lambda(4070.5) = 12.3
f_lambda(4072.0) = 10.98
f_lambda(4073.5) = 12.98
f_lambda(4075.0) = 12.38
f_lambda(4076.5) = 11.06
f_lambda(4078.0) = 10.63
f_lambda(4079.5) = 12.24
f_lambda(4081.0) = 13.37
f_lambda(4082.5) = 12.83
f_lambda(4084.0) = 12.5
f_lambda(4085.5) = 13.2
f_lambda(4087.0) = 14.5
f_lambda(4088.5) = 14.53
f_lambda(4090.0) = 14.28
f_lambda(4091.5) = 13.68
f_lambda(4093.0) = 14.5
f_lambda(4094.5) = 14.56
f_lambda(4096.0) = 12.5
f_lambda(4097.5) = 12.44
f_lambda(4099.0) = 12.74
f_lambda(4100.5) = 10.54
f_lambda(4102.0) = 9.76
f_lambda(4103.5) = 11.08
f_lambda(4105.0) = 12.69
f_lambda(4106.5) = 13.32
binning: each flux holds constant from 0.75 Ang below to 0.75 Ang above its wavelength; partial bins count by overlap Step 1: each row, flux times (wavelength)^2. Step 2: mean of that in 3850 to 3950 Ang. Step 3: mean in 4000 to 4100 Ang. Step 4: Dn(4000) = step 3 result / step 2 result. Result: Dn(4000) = 1.84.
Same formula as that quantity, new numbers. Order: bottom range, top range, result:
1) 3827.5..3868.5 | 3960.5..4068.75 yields 1.72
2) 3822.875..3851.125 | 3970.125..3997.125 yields 1.68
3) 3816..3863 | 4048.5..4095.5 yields 2.20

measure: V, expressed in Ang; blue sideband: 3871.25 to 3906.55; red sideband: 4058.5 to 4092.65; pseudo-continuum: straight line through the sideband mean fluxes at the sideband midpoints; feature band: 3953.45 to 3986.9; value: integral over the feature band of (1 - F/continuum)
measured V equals 8.3 Ang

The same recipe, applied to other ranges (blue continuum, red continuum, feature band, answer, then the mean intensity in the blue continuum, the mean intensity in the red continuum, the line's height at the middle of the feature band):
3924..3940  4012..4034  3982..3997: -3.5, 3.71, 12.4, 9.2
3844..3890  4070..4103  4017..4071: -1.8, 7.59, 12.6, 11.7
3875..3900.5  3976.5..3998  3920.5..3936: 7.9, 8.07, 10.9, 9.22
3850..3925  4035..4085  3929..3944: 9.4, 7.95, 12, 9.1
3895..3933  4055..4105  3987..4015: -3.8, 7.68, 12.3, 10.1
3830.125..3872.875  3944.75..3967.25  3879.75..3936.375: -1.1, 6.88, 7.56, 7.25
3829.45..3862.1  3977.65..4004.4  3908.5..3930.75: 3.0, 6.65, 11.2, 8.97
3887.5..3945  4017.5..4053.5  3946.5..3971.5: 5.8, 6.98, 12.2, 8.85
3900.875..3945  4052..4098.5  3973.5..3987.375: -1.8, 6.48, 12.5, 8.74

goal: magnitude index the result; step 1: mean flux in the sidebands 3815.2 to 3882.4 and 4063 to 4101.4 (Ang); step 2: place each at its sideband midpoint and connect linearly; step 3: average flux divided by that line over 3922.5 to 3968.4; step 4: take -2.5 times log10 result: 0.48 mag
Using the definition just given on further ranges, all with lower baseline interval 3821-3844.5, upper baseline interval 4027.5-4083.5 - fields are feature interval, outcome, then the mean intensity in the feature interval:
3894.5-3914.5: -0.19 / 8.94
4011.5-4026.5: -0.17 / 12.7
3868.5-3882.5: -0.13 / 7.47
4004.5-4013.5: -0.09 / 11.4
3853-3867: -0.12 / 6.87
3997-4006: -0.10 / 11.3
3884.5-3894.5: -0.10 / 7.74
